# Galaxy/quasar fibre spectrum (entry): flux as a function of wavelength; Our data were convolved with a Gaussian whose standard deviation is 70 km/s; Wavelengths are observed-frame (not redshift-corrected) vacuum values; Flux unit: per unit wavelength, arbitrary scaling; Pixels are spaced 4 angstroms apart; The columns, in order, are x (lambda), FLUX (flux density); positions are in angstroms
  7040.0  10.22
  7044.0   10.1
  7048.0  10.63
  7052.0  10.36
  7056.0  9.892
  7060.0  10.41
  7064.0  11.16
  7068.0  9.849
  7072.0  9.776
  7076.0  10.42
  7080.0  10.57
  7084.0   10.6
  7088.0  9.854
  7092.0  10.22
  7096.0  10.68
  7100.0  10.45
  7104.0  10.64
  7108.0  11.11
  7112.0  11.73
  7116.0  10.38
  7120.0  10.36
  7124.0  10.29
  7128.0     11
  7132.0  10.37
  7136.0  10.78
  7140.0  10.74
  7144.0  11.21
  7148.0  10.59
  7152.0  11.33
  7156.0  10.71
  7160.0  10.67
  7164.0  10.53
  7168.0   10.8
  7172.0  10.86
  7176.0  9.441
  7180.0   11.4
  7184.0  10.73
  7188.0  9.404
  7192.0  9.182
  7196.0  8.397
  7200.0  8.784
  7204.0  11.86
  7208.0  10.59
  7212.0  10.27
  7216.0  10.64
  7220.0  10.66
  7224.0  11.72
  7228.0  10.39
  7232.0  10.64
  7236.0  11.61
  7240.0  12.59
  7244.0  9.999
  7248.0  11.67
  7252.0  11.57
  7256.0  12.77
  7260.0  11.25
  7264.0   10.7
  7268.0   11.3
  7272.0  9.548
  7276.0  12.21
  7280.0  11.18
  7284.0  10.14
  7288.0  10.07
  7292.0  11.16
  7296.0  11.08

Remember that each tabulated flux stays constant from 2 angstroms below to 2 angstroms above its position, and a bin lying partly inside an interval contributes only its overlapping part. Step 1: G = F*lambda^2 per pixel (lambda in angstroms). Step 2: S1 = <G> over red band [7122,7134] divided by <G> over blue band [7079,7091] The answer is 1.04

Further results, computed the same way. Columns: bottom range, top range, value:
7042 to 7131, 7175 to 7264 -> 1.06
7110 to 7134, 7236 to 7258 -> 1.13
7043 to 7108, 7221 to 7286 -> 1.13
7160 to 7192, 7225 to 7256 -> 1.11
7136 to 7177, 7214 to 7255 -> 1.07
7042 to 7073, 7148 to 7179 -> 1.07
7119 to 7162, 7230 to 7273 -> 1.08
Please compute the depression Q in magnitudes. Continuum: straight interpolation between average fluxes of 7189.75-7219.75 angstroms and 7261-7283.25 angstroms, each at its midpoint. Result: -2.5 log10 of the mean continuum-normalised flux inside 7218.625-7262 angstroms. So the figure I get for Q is -0.09 mag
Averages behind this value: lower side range 10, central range 11.4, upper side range 11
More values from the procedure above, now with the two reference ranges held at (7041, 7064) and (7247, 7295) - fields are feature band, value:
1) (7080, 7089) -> 0.01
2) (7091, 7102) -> 0.00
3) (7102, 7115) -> -0.06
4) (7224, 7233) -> 0.02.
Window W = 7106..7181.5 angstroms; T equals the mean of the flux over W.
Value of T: 10.7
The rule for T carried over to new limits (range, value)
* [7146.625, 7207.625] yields 10.3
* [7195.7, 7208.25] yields 10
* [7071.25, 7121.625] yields 10.5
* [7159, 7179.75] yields 10.5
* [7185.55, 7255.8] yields 10.6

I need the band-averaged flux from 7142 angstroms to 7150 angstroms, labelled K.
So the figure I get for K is 10.9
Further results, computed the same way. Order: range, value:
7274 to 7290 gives 10.9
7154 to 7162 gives 10.7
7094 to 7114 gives 10.9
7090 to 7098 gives 10.4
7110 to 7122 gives 10.8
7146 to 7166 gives 10.8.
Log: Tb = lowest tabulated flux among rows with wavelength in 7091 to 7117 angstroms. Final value 10.22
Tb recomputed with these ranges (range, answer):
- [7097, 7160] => 10.29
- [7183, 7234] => 8.397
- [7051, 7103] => 9.776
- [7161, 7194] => 9.182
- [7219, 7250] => 9.999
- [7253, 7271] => 10.7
